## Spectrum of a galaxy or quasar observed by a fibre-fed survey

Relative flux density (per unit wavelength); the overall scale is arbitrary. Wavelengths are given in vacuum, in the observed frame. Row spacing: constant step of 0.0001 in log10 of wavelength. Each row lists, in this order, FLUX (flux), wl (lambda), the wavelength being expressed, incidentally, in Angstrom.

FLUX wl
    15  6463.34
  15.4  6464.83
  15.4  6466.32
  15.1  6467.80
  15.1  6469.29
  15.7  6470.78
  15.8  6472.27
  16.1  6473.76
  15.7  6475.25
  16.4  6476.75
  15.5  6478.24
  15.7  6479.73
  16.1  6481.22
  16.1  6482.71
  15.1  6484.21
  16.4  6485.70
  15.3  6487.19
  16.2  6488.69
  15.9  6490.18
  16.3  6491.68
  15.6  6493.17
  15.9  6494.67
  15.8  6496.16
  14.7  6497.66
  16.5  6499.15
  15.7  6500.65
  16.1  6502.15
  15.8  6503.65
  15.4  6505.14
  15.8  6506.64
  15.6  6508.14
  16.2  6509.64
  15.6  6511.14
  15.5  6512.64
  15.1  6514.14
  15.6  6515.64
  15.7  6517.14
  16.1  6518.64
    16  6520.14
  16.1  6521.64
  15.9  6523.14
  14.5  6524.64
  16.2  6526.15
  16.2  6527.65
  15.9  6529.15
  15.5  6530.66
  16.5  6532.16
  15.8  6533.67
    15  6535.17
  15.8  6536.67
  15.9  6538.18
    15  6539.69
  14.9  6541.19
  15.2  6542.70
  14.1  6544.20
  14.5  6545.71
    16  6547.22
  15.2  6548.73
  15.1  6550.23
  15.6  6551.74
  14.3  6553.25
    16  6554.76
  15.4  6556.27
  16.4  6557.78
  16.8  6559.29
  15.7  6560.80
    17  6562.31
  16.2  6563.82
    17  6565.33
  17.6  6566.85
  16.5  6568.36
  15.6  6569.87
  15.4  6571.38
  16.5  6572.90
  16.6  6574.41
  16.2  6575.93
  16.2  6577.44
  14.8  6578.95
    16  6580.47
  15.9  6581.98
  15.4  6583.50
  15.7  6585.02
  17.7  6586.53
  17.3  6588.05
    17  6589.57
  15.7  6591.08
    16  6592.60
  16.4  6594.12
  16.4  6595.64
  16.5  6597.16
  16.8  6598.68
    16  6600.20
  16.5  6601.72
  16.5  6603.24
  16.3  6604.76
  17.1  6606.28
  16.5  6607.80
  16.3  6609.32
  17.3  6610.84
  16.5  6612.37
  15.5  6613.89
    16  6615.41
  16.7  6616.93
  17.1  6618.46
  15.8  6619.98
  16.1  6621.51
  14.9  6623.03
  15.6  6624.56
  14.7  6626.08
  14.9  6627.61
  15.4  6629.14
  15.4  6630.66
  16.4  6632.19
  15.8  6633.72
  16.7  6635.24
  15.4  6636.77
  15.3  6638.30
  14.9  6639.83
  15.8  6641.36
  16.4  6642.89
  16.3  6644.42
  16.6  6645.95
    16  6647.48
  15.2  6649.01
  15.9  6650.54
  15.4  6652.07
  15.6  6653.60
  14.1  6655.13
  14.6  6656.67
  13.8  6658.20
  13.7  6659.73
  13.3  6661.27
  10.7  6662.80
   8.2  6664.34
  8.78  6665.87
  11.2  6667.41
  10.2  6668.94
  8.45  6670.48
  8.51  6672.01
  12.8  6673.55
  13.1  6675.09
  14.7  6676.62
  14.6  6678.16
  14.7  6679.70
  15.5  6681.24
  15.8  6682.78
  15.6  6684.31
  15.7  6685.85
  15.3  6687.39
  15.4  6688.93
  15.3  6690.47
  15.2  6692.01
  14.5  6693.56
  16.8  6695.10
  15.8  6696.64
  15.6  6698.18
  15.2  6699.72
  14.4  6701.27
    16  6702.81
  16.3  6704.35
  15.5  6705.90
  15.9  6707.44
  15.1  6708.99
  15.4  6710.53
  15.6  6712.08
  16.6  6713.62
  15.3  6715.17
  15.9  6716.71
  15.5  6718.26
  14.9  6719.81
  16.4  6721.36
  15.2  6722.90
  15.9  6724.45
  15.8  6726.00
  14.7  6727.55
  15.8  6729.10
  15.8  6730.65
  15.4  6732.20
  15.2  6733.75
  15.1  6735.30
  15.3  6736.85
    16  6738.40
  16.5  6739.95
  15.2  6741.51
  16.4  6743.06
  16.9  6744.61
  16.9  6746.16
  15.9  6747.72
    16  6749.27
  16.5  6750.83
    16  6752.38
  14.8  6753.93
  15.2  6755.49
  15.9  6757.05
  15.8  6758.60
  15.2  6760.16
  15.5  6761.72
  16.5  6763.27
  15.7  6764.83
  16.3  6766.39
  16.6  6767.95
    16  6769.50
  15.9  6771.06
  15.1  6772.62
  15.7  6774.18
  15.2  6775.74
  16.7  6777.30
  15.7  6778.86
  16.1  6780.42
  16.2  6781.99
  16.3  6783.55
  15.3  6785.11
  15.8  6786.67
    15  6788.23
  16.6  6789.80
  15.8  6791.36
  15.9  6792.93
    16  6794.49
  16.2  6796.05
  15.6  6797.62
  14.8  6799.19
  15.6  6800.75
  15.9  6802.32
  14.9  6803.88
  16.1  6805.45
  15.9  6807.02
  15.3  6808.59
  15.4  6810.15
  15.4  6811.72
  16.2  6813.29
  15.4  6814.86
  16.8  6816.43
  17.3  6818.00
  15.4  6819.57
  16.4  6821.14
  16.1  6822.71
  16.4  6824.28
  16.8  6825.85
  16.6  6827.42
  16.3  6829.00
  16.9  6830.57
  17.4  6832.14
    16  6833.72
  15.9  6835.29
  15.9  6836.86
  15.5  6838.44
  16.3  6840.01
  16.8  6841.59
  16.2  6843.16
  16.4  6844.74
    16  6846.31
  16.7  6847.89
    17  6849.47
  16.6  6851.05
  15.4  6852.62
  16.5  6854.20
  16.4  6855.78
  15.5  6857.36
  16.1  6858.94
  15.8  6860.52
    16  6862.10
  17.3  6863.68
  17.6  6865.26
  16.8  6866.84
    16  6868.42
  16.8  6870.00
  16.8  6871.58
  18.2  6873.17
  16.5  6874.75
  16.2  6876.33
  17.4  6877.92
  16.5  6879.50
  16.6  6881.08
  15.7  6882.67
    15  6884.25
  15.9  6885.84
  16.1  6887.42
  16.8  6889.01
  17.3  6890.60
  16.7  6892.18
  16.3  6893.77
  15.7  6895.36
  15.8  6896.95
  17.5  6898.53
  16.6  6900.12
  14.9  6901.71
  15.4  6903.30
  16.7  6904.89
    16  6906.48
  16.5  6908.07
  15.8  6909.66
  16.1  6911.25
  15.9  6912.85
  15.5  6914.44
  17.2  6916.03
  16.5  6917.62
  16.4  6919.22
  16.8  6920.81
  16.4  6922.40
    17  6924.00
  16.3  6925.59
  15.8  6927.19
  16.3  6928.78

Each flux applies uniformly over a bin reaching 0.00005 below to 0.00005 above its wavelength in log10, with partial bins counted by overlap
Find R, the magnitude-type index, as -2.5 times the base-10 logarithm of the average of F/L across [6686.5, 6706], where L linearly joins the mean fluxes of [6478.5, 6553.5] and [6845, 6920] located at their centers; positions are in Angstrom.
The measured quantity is 0.035 mag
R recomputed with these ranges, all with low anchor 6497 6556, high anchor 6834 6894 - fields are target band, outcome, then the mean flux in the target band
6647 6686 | 0.20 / 13.3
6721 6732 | 0.03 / 15.6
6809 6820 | 0.02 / 16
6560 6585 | -0.03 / 16.1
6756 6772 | 0.02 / 15.9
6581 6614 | -0.05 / 16.4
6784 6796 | 0.03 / 15.8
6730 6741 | 0.03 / 15.6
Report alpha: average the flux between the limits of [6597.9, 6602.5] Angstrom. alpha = 16.4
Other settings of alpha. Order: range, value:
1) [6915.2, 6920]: 16.7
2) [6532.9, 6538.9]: 15.6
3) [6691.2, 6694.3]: 14.8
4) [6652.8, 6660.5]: 14.4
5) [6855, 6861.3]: 15.9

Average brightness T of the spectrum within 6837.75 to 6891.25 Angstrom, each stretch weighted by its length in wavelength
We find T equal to 16.4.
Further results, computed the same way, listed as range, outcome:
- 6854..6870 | 16.4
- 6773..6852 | 16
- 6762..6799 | 15.9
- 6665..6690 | 13.2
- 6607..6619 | 16.5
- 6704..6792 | 15.8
